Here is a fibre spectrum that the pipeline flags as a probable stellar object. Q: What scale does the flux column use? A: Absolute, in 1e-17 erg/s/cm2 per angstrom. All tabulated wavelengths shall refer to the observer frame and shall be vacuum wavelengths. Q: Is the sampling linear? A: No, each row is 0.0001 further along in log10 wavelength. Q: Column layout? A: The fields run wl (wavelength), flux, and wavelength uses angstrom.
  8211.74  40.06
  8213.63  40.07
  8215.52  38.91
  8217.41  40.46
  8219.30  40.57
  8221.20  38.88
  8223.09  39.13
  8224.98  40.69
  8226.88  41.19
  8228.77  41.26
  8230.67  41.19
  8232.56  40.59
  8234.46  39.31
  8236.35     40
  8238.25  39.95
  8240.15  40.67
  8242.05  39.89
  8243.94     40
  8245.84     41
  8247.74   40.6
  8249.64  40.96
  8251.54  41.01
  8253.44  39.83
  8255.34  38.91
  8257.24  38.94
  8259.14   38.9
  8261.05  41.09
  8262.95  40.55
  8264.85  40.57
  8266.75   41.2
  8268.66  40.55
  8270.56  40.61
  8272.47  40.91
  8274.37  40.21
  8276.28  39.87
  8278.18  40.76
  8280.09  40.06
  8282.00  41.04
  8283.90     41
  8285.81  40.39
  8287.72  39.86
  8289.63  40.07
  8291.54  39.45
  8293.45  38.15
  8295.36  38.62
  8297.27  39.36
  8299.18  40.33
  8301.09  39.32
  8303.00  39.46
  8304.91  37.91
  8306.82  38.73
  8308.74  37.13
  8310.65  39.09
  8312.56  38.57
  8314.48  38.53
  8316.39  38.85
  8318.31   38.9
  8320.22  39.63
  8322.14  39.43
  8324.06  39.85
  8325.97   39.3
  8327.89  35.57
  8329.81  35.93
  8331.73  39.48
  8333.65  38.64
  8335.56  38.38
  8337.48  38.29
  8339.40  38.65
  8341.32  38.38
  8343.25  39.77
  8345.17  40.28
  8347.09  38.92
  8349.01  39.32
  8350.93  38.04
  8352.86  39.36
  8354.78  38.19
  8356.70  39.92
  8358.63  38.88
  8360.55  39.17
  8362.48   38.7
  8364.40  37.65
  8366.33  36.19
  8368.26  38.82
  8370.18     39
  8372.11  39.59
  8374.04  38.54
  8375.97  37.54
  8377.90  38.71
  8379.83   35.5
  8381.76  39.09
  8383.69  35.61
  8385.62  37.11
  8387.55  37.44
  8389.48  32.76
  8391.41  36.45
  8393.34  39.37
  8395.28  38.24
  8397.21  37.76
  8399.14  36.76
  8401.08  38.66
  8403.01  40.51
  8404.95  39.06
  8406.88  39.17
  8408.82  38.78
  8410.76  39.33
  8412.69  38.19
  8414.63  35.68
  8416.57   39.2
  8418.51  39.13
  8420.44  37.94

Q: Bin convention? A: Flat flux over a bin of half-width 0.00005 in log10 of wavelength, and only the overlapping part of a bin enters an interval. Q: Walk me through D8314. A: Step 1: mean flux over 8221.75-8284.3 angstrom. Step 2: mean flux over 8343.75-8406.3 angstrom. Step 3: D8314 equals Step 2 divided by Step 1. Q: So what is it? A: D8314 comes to 0.95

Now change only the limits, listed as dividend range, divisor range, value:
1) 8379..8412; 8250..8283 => 0.94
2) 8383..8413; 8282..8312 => 0.96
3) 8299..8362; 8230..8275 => 0.96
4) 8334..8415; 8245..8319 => 0.96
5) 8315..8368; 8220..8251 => 0.96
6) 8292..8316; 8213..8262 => 0.97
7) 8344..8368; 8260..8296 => 0.96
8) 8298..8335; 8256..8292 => 0.96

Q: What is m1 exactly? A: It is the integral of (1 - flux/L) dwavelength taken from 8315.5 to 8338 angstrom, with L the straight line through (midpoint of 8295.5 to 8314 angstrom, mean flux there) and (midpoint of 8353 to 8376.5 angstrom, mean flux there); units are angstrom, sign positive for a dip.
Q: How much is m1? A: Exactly 0.1 angstrom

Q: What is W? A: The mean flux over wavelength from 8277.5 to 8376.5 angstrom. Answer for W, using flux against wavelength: 38.9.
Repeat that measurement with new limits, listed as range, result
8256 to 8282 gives 40.3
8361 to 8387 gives 37.9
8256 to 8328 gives 39.6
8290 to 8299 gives 39.1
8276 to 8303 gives 39.9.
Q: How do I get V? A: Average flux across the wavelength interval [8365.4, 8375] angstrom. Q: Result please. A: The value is 38.4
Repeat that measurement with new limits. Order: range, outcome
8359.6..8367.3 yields 37.9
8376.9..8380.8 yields 37.1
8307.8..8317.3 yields 38.5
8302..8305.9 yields 38.8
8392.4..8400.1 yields 38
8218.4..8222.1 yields 39.6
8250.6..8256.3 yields 39.9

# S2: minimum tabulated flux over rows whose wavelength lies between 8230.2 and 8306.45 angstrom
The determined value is 37.91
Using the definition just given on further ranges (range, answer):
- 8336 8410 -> 32.76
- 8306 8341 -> 35.57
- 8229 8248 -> 39.31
